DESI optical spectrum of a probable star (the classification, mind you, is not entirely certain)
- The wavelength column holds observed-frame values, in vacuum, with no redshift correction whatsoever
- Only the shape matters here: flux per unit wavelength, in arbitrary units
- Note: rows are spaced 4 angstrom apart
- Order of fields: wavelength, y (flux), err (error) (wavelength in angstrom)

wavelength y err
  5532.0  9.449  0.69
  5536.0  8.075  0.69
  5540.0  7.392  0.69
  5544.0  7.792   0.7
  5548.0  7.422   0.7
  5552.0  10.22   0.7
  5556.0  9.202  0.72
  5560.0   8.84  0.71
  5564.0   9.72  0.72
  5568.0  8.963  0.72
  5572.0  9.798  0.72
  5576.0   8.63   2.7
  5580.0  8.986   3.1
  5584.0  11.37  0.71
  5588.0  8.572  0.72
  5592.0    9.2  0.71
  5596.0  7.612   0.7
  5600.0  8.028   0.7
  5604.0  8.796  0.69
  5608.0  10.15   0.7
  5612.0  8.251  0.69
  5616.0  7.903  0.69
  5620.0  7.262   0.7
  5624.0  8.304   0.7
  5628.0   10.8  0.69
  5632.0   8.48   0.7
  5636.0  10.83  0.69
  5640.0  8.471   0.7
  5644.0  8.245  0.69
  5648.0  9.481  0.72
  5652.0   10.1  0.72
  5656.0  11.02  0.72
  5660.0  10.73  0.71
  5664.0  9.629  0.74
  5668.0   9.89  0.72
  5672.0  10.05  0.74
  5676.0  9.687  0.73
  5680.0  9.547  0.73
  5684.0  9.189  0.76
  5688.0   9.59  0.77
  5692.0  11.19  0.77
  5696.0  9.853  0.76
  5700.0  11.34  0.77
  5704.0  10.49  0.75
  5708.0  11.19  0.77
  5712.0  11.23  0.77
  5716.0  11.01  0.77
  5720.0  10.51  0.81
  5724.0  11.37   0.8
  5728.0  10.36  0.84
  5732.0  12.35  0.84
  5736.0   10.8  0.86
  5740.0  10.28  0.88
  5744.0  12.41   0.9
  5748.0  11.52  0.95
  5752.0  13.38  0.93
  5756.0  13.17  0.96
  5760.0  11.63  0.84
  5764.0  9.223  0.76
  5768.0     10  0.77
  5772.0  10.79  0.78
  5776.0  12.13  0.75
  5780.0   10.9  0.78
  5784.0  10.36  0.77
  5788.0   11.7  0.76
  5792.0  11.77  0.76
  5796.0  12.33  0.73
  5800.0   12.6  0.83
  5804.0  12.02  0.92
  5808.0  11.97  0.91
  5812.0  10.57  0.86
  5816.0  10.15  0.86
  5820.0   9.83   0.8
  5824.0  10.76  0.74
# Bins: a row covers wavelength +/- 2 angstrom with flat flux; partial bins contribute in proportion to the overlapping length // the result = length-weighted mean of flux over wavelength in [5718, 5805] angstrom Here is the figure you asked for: 11.4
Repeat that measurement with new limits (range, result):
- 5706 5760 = 11.5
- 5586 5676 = 9.18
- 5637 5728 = 10.2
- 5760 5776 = 10.5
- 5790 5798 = 12.1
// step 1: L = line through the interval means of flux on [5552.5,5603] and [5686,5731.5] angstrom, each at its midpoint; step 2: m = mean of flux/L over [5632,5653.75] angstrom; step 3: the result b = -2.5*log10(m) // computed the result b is 0.07 mag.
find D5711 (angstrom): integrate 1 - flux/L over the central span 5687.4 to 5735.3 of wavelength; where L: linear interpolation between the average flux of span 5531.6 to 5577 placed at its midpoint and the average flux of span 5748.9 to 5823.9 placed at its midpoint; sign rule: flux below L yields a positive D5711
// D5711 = -1.78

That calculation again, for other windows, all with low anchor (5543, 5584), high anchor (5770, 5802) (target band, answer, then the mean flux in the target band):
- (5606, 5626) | 2.7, 8.37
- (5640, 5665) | 0.8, 9.77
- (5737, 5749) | -0.3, 11.3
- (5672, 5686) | 1.1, 9.56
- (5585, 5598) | 1.0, 8.69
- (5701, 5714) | -0.4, 11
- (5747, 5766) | -0.9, 11.8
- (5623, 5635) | 0.5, 9.41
